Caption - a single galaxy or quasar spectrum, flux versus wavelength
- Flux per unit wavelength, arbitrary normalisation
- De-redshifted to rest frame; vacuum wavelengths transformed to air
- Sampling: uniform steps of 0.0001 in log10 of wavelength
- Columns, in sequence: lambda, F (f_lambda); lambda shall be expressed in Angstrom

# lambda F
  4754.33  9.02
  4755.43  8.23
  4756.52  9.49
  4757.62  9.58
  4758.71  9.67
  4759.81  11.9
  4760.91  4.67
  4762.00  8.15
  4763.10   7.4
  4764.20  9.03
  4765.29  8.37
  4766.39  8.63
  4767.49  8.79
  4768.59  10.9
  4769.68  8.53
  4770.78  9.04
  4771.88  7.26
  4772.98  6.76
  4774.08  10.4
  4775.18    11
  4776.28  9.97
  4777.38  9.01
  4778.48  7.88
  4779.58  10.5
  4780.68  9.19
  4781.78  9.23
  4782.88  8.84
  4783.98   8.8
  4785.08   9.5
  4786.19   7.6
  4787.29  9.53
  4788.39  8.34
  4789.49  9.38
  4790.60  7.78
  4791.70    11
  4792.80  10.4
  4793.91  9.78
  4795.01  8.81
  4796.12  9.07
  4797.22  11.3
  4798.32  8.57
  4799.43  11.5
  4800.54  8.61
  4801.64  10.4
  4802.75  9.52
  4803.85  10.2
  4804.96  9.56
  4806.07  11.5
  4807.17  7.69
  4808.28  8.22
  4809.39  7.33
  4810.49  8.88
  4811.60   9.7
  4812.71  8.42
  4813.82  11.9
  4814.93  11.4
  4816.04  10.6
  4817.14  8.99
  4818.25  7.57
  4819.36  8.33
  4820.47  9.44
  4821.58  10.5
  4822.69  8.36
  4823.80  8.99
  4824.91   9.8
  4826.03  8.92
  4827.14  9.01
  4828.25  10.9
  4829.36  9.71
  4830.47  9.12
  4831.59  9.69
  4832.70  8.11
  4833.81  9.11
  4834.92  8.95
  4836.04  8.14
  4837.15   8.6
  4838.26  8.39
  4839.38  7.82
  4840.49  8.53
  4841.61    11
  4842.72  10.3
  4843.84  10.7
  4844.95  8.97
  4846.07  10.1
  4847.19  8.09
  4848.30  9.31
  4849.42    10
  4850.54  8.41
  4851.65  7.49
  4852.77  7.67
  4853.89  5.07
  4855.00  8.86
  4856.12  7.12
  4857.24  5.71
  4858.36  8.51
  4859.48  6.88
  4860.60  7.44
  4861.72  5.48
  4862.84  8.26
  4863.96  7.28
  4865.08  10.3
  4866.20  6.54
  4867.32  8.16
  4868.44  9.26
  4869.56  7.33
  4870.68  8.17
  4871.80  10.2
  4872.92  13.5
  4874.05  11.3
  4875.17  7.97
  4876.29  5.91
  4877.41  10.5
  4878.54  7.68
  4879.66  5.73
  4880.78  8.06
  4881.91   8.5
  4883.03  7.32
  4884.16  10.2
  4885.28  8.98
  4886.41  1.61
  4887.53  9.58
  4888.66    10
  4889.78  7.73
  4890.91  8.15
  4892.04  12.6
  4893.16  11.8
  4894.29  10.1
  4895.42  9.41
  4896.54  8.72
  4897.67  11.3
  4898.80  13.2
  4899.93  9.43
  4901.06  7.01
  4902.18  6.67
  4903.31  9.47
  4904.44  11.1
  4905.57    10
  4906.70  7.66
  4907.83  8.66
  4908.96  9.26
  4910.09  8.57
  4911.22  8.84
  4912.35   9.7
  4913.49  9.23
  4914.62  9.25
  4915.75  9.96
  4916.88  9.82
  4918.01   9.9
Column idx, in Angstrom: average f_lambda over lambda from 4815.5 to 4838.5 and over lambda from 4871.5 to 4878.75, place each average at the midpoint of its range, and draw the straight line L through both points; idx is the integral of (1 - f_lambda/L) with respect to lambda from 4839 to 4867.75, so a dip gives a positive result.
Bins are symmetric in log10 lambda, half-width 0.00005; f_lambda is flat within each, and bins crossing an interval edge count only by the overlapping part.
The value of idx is 3.6 Angstrom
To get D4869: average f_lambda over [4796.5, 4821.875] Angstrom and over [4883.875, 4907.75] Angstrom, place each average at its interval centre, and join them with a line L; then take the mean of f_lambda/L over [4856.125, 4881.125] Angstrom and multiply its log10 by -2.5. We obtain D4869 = 0.15 mag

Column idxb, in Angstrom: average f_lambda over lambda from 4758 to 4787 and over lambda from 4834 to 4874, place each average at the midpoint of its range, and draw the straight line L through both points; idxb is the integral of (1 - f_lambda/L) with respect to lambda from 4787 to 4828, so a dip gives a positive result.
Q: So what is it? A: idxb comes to -3.38 Angstrom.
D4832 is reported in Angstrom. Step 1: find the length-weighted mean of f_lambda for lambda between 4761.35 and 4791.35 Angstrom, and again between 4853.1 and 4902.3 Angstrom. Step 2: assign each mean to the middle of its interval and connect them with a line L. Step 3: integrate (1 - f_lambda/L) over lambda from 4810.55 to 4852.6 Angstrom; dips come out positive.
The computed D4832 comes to -2.8 Angstrom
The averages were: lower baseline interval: 8.88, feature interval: 9.26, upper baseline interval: 8.5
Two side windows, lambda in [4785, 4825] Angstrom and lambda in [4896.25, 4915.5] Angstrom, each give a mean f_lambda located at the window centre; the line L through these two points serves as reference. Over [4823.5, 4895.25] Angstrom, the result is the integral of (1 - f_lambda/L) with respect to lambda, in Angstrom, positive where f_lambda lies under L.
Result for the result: 5.4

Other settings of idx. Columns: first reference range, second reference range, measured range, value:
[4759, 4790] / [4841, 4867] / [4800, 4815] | -1.5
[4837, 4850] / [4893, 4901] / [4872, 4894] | 2.6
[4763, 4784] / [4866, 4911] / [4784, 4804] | -1.1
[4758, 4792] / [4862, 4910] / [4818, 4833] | -0.5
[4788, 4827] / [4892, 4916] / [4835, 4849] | 0.5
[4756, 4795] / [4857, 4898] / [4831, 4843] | -0.3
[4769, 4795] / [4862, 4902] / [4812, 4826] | -0.7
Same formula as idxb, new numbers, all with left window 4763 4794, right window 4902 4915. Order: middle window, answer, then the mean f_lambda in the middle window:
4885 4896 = 0.1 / 9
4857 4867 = 1.8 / 7.45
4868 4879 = -0.1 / 9.19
